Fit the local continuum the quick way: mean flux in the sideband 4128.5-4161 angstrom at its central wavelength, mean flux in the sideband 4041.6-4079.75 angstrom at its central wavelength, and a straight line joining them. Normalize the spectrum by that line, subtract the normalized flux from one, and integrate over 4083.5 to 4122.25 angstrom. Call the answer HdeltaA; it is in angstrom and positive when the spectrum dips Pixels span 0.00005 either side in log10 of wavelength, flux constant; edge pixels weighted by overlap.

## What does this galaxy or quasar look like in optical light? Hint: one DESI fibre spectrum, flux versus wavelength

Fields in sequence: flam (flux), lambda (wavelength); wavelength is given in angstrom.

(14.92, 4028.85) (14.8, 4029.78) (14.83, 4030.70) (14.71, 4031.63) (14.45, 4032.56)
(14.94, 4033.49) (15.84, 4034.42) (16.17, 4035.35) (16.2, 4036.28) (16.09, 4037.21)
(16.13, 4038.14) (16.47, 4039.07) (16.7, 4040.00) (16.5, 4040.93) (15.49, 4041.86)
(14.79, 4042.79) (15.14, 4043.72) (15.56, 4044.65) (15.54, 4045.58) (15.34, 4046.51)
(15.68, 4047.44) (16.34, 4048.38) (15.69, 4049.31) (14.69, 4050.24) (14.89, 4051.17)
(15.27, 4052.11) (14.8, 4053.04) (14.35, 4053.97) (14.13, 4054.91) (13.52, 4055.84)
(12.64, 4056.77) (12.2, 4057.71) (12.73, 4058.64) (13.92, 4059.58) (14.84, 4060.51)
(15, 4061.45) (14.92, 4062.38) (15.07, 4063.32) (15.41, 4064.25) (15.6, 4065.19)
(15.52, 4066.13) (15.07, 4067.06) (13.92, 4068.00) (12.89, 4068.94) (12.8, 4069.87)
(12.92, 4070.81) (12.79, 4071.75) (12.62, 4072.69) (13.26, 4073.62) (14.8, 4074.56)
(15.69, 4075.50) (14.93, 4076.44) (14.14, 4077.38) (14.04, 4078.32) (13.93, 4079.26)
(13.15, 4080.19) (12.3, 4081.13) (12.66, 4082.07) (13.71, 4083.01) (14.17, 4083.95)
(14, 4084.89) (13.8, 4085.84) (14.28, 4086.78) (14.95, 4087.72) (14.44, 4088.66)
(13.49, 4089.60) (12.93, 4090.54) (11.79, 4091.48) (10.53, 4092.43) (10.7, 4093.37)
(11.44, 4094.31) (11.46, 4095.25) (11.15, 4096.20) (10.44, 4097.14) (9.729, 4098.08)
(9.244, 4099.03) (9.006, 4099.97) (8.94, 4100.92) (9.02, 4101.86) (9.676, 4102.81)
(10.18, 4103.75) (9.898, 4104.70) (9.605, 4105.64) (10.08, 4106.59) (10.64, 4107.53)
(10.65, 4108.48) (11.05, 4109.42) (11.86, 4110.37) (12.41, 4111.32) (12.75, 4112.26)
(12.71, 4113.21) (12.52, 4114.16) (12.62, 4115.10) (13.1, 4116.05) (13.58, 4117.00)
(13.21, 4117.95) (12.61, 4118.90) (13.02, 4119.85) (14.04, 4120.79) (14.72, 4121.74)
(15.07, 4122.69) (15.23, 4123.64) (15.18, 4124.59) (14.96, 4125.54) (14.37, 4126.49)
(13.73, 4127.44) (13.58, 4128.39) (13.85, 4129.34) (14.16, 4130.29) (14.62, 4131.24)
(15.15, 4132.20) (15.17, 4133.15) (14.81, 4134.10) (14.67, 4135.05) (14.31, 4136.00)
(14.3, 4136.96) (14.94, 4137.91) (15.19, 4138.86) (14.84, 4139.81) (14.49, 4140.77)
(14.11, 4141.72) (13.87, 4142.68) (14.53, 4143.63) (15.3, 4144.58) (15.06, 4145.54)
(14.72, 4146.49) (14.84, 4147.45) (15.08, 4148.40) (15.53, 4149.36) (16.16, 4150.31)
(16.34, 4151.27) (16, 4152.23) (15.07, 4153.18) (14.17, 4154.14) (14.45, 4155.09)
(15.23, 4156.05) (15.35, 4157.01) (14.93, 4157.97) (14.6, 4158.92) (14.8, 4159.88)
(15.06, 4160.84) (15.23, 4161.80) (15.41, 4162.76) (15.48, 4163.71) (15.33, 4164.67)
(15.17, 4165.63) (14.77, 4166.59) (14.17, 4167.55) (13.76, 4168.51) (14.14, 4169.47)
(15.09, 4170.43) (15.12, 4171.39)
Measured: 7.4 angstrom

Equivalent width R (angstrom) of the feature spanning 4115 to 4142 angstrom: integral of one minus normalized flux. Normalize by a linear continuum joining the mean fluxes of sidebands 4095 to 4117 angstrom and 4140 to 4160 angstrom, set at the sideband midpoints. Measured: -2.78 angstrom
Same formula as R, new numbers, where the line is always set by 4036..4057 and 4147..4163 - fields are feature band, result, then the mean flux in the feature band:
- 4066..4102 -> 6.0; 12.7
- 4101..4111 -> 3.3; 10.2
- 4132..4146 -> 0.5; 14.7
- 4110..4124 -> 1.8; 13.3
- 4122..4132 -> 0.5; 14.5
